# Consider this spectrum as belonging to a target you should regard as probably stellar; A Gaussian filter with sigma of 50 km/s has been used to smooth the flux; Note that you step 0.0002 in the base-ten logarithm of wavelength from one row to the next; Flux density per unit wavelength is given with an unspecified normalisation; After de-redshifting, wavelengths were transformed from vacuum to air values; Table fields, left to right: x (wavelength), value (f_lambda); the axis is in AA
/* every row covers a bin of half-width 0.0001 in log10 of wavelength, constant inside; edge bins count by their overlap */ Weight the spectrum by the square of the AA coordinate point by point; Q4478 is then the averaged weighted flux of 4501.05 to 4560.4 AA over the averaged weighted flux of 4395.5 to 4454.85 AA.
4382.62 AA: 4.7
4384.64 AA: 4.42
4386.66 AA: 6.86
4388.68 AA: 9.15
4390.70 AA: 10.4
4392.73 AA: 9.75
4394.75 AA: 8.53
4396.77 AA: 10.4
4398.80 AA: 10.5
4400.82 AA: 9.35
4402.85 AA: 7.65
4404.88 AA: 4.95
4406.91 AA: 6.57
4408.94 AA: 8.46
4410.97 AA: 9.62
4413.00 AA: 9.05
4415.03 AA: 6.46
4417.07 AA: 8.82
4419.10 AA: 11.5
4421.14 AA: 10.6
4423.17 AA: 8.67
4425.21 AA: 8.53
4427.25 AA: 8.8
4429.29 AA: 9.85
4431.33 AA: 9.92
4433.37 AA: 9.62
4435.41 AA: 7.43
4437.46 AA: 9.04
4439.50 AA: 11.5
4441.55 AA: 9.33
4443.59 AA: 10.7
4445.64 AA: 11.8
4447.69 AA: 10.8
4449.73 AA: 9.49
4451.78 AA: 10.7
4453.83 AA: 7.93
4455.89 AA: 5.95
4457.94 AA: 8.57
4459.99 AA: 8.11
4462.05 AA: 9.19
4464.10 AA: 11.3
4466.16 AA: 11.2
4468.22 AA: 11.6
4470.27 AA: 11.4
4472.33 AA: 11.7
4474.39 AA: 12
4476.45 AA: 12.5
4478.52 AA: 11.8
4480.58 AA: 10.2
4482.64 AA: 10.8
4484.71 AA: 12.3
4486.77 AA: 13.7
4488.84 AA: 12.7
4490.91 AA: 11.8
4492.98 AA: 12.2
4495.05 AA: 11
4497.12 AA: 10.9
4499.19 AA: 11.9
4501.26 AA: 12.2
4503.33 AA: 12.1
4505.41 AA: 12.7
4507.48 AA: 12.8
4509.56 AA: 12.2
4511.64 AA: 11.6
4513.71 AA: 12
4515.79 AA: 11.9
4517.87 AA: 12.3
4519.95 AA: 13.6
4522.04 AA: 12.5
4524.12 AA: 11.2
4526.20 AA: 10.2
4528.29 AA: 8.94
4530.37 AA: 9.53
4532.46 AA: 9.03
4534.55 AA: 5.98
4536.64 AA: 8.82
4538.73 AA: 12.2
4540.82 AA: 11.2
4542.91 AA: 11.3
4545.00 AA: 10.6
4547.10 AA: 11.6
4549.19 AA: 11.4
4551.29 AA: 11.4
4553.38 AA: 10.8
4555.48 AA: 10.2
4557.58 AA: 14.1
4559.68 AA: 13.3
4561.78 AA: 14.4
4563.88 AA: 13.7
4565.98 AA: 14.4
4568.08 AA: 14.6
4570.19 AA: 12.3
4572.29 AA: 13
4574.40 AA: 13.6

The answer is 1.28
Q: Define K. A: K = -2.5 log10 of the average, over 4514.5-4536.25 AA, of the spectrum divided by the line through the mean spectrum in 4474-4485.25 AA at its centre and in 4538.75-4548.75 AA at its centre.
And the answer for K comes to 0.09 mag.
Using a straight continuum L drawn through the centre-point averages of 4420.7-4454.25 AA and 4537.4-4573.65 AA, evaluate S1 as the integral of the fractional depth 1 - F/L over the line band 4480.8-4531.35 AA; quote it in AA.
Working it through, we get -2.4 AA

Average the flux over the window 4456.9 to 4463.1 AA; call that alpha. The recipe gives 8.64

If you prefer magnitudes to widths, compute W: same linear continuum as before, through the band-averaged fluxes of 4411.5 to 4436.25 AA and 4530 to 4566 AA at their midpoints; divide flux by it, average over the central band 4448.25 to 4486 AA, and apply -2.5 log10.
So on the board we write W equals -0.05 mag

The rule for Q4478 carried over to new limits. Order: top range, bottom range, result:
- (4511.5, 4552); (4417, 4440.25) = 1.19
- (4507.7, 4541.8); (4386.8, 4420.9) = 1.30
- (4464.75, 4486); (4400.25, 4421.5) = 1.42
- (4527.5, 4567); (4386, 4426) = 1.36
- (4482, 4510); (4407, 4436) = 1.38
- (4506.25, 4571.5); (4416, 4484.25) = 1.20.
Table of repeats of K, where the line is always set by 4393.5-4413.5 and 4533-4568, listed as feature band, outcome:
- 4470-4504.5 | -0.15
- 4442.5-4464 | 0.02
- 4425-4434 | -0.04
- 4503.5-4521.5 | -0.14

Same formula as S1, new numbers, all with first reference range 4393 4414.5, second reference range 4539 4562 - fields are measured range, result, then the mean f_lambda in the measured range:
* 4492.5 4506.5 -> -1.60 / 11.9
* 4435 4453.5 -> -1.35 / 10.1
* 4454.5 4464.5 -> 1.36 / 8.43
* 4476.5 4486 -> -1.15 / 11.5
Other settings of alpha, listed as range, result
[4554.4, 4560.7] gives 12.5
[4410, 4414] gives 9.34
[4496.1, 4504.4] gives 11.8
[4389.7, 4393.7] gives 10.1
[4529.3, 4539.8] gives 9.12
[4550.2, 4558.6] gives 11.6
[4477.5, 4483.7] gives 10.9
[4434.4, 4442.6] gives 9.33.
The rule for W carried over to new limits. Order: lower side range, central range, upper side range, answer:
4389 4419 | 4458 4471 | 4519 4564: -0.06 mag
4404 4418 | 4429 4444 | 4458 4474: -0.07 mag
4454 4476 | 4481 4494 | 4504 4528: -0.12 mag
